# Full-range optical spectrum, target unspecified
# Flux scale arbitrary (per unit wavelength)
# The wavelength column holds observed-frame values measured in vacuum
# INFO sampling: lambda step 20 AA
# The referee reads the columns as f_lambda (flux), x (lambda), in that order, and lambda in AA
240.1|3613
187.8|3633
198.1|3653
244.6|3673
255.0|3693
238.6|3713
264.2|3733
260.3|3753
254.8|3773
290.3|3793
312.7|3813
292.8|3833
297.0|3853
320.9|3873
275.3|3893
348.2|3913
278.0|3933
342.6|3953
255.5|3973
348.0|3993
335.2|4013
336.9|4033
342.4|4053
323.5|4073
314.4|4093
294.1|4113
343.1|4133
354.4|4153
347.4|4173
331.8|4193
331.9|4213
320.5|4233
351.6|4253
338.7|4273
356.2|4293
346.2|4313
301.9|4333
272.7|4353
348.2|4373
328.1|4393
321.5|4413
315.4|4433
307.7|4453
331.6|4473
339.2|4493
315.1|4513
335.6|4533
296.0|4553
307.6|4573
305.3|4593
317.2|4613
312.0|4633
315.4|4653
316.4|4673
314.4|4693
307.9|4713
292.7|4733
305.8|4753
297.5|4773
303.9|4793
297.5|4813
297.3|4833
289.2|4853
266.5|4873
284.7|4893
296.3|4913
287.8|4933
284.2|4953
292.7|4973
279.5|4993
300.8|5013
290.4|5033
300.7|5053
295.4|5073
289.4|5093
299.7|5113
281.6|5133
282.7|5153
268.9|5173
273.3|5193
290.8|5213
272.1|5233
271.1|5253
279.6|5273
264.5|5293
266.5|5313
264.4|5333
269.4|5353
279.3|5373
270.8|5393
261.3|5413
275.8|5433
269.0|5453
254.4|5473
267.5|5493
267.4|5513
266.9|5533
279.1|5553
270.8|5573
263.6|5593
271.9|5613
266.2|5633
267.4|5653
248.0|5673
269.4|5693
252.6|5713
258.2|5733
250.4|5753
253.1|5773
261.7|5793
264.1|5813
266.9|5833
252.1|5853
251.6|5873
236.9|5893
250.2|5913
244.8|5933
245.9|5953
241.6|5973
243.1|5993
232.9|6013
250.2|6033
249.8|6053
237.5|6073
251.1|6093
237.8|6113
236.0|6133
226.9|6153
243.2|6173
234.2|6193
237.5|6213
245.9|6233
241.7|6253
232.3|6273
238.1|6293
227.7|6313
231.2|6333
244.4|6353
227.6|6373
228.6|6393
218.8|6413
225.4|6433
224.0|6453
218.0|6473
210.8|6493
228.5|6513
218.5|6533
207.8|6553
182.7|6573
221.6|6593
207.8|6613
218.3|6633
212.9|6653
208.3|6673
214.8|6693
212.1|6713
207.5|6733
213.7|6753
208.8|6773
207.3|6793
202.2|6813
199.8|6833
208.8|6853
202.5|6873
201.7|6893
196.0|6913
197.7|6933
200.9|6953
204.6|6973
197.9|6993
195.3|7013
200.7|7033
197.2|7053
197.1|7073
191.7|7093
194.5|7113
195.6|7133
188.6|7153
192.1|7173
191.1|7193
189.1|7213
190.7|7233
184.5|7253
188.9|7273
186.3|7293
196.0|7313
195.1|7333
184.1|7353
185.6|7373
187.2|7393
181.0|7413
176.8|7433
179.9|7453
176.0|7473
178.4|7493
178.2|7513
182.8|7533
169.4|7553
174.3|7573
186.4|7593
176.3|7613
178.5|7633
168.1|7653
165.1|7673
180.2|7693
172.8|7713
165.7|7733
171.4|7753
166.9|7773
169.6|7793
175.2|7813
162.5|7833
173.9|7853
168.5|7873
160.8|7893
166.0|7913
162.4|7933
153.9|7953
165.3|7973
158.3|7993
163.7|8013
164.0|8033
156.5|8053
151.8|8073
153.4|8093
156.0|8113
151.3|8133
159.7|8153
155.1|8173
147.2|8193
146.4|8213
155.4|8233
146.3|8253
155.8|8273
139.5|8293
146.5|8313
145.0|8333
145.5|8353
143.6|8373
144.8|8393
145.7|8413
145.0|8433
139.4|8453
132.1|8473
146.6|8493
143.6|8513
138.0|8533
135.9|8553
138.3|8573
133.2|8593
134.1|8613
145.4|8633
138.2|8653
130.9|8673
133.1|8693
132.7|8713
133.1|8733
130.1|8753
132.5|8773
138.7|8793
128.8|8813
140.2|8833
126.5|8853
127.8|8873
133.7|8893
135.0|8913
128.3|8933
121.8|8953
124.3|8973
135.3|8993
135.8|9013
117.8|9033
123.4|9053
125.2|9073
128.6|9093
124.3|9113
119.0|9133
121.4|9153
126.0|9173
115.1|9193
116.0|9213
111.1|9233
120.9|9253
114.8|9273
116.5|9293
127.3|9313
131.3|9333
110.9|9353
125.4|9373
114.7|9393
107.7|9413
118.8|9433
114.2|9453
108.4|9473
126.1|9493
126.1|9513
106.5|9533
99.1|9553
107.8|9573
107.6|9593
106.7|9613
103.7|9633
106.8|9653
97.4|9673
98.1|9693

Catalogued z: 0.00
